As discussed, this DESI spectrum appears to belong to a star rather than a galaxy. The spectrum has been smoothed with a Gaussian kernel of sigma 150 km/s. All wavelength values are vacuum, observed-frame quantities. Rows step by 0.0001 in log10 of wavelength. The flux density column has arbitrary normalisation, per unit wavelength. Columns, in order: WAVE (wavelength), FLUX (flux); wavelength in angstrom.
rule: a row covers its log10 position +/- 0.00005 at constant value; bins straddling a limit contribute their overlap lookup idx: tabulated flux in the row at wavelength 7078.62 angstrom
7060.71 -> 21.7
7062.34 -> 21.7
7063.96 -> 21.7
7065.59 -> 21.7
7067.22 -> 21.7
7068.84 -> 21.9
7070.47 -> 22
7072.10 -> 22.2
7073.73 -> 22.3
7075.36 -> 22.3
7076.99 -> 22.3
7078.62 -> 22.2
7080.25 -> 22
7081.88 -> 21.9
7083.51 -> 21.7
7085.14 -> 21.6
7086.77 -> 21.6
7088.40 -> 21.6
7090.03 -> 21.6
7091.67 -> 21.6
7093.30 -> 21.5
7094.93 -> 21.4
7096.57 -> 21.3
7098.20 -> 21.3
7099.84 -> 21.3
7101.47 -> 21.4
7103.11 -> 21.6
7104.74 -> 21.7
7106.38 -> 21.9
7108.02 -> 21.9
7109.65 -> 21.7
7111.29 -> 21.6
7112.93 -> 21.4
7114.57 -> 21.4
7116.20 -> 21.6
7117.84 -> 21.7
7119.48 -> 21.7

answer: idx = 22.2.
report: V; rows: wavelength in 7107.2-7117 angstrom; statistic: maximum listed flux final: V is 21.9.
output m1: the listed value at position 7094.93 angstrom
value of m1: 21.4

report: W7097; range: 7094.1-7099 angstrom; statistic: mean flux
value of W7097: 21.3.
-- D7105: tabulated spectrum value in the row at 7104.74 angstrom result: 21.7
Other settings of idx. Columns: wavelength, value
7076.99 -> 22.3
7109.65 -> 21.7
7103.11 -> 21.6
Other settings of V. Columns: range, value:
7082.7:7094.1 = 21.7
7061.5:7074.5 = 22.3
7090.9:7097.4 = 21.6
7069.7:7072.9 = 22.2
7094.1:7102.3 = 21.4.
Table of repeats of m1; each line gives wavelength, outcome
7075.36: 22.3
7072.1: 22.2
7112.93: 21.4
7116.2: 21.6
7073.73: 22.3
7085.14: 21.6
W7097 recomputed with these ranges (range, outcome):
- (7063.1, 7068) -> 21.7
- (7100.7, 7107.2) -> 21.6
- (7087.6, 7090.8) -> 21.6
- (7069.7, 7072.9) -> 22.1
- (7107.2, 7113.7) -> 21.7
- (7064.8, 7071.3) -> 21.8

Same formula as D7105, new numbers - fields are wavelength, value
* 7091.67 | 21.6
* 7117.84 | 21.7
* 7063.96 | 21.7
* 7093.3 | 21.5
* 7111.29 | 21.6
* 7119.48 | 21.7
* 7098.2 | 21.3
